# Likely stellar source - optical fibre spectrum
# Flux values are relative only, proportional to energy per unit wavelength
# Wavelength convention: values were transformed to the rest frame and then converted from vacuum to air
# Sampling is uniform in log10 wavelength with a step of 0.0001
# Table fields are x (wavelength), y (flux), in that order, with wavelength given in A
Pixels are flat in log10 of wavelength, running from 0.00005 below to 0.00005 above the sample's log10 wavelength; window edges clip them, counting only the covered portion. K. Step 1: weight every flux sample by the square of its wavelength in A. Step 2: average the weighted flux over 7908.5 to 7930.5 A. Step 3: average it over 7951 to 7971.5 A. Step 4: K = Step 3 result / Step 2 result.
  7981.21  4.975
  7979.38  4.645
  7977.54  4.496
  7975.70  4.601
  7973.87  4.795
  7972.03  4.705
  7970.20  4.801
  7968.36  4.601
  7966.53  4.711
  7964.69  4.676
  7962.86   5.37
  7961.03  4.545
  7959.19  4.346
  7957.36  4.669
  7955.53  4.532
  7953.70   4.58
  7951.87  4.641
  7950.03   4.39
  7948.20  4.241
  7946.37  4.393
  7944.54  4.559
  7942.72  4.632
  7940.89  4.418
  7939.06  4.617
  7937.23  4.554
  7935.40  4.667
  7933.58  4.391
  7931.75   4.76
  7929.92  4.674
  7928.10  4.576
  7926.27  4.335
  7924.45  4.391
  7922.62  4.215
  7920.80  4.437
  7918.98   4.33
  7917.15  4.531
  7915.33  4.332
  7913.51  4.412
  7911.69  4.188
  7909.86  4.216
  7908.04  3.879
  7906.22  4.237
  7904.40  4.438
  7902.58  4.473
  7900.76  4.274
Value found 1.08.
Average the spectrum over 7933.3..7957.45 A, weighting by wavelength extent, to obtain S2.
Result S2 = 4.52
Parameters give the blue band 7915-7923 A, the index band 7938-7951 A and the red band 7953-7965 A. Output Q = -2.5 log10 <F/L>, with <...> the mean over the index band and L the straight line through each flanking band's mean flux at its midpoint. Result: 0.026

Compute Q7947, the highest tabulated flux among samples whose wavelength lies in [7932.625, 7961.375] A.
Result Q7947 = 4.669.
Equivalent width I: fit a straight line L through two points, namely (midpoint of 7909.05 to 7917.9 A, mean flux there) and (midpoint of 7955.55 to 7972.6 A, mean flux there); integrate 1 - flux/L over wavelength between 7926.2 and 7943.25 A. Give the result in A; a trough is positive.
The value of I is -0.3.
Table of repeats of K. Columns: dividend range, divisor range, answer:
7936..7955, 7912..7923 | 1.04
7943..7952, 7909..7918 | 1.03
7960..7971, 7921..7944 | 1.07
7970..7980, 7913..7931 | 1.07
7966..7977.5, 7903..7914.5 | 1.12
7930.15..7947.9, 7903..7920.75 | 1.07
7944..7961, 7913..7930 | 1.02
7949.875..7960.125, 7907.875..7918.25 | 1.07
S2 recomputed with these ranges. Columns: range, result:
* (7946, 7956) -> 4.46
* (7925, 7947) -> 4.55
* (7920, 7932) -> 4.47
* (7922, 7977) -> 4.58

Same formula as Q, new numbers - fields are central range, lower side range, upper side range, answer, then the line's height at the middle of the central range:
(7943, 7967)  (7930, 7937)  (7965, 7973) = 0.02 mag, 4.66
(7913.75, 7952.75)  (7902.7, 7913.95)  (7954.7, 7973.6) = -0.01 mag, 4.44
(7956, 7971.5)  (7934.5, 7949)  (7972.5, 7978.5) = -0.03 mag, 4.59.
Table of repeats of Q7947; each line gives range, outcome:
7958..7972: 5.37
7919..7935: 4.76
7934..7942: 4.667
